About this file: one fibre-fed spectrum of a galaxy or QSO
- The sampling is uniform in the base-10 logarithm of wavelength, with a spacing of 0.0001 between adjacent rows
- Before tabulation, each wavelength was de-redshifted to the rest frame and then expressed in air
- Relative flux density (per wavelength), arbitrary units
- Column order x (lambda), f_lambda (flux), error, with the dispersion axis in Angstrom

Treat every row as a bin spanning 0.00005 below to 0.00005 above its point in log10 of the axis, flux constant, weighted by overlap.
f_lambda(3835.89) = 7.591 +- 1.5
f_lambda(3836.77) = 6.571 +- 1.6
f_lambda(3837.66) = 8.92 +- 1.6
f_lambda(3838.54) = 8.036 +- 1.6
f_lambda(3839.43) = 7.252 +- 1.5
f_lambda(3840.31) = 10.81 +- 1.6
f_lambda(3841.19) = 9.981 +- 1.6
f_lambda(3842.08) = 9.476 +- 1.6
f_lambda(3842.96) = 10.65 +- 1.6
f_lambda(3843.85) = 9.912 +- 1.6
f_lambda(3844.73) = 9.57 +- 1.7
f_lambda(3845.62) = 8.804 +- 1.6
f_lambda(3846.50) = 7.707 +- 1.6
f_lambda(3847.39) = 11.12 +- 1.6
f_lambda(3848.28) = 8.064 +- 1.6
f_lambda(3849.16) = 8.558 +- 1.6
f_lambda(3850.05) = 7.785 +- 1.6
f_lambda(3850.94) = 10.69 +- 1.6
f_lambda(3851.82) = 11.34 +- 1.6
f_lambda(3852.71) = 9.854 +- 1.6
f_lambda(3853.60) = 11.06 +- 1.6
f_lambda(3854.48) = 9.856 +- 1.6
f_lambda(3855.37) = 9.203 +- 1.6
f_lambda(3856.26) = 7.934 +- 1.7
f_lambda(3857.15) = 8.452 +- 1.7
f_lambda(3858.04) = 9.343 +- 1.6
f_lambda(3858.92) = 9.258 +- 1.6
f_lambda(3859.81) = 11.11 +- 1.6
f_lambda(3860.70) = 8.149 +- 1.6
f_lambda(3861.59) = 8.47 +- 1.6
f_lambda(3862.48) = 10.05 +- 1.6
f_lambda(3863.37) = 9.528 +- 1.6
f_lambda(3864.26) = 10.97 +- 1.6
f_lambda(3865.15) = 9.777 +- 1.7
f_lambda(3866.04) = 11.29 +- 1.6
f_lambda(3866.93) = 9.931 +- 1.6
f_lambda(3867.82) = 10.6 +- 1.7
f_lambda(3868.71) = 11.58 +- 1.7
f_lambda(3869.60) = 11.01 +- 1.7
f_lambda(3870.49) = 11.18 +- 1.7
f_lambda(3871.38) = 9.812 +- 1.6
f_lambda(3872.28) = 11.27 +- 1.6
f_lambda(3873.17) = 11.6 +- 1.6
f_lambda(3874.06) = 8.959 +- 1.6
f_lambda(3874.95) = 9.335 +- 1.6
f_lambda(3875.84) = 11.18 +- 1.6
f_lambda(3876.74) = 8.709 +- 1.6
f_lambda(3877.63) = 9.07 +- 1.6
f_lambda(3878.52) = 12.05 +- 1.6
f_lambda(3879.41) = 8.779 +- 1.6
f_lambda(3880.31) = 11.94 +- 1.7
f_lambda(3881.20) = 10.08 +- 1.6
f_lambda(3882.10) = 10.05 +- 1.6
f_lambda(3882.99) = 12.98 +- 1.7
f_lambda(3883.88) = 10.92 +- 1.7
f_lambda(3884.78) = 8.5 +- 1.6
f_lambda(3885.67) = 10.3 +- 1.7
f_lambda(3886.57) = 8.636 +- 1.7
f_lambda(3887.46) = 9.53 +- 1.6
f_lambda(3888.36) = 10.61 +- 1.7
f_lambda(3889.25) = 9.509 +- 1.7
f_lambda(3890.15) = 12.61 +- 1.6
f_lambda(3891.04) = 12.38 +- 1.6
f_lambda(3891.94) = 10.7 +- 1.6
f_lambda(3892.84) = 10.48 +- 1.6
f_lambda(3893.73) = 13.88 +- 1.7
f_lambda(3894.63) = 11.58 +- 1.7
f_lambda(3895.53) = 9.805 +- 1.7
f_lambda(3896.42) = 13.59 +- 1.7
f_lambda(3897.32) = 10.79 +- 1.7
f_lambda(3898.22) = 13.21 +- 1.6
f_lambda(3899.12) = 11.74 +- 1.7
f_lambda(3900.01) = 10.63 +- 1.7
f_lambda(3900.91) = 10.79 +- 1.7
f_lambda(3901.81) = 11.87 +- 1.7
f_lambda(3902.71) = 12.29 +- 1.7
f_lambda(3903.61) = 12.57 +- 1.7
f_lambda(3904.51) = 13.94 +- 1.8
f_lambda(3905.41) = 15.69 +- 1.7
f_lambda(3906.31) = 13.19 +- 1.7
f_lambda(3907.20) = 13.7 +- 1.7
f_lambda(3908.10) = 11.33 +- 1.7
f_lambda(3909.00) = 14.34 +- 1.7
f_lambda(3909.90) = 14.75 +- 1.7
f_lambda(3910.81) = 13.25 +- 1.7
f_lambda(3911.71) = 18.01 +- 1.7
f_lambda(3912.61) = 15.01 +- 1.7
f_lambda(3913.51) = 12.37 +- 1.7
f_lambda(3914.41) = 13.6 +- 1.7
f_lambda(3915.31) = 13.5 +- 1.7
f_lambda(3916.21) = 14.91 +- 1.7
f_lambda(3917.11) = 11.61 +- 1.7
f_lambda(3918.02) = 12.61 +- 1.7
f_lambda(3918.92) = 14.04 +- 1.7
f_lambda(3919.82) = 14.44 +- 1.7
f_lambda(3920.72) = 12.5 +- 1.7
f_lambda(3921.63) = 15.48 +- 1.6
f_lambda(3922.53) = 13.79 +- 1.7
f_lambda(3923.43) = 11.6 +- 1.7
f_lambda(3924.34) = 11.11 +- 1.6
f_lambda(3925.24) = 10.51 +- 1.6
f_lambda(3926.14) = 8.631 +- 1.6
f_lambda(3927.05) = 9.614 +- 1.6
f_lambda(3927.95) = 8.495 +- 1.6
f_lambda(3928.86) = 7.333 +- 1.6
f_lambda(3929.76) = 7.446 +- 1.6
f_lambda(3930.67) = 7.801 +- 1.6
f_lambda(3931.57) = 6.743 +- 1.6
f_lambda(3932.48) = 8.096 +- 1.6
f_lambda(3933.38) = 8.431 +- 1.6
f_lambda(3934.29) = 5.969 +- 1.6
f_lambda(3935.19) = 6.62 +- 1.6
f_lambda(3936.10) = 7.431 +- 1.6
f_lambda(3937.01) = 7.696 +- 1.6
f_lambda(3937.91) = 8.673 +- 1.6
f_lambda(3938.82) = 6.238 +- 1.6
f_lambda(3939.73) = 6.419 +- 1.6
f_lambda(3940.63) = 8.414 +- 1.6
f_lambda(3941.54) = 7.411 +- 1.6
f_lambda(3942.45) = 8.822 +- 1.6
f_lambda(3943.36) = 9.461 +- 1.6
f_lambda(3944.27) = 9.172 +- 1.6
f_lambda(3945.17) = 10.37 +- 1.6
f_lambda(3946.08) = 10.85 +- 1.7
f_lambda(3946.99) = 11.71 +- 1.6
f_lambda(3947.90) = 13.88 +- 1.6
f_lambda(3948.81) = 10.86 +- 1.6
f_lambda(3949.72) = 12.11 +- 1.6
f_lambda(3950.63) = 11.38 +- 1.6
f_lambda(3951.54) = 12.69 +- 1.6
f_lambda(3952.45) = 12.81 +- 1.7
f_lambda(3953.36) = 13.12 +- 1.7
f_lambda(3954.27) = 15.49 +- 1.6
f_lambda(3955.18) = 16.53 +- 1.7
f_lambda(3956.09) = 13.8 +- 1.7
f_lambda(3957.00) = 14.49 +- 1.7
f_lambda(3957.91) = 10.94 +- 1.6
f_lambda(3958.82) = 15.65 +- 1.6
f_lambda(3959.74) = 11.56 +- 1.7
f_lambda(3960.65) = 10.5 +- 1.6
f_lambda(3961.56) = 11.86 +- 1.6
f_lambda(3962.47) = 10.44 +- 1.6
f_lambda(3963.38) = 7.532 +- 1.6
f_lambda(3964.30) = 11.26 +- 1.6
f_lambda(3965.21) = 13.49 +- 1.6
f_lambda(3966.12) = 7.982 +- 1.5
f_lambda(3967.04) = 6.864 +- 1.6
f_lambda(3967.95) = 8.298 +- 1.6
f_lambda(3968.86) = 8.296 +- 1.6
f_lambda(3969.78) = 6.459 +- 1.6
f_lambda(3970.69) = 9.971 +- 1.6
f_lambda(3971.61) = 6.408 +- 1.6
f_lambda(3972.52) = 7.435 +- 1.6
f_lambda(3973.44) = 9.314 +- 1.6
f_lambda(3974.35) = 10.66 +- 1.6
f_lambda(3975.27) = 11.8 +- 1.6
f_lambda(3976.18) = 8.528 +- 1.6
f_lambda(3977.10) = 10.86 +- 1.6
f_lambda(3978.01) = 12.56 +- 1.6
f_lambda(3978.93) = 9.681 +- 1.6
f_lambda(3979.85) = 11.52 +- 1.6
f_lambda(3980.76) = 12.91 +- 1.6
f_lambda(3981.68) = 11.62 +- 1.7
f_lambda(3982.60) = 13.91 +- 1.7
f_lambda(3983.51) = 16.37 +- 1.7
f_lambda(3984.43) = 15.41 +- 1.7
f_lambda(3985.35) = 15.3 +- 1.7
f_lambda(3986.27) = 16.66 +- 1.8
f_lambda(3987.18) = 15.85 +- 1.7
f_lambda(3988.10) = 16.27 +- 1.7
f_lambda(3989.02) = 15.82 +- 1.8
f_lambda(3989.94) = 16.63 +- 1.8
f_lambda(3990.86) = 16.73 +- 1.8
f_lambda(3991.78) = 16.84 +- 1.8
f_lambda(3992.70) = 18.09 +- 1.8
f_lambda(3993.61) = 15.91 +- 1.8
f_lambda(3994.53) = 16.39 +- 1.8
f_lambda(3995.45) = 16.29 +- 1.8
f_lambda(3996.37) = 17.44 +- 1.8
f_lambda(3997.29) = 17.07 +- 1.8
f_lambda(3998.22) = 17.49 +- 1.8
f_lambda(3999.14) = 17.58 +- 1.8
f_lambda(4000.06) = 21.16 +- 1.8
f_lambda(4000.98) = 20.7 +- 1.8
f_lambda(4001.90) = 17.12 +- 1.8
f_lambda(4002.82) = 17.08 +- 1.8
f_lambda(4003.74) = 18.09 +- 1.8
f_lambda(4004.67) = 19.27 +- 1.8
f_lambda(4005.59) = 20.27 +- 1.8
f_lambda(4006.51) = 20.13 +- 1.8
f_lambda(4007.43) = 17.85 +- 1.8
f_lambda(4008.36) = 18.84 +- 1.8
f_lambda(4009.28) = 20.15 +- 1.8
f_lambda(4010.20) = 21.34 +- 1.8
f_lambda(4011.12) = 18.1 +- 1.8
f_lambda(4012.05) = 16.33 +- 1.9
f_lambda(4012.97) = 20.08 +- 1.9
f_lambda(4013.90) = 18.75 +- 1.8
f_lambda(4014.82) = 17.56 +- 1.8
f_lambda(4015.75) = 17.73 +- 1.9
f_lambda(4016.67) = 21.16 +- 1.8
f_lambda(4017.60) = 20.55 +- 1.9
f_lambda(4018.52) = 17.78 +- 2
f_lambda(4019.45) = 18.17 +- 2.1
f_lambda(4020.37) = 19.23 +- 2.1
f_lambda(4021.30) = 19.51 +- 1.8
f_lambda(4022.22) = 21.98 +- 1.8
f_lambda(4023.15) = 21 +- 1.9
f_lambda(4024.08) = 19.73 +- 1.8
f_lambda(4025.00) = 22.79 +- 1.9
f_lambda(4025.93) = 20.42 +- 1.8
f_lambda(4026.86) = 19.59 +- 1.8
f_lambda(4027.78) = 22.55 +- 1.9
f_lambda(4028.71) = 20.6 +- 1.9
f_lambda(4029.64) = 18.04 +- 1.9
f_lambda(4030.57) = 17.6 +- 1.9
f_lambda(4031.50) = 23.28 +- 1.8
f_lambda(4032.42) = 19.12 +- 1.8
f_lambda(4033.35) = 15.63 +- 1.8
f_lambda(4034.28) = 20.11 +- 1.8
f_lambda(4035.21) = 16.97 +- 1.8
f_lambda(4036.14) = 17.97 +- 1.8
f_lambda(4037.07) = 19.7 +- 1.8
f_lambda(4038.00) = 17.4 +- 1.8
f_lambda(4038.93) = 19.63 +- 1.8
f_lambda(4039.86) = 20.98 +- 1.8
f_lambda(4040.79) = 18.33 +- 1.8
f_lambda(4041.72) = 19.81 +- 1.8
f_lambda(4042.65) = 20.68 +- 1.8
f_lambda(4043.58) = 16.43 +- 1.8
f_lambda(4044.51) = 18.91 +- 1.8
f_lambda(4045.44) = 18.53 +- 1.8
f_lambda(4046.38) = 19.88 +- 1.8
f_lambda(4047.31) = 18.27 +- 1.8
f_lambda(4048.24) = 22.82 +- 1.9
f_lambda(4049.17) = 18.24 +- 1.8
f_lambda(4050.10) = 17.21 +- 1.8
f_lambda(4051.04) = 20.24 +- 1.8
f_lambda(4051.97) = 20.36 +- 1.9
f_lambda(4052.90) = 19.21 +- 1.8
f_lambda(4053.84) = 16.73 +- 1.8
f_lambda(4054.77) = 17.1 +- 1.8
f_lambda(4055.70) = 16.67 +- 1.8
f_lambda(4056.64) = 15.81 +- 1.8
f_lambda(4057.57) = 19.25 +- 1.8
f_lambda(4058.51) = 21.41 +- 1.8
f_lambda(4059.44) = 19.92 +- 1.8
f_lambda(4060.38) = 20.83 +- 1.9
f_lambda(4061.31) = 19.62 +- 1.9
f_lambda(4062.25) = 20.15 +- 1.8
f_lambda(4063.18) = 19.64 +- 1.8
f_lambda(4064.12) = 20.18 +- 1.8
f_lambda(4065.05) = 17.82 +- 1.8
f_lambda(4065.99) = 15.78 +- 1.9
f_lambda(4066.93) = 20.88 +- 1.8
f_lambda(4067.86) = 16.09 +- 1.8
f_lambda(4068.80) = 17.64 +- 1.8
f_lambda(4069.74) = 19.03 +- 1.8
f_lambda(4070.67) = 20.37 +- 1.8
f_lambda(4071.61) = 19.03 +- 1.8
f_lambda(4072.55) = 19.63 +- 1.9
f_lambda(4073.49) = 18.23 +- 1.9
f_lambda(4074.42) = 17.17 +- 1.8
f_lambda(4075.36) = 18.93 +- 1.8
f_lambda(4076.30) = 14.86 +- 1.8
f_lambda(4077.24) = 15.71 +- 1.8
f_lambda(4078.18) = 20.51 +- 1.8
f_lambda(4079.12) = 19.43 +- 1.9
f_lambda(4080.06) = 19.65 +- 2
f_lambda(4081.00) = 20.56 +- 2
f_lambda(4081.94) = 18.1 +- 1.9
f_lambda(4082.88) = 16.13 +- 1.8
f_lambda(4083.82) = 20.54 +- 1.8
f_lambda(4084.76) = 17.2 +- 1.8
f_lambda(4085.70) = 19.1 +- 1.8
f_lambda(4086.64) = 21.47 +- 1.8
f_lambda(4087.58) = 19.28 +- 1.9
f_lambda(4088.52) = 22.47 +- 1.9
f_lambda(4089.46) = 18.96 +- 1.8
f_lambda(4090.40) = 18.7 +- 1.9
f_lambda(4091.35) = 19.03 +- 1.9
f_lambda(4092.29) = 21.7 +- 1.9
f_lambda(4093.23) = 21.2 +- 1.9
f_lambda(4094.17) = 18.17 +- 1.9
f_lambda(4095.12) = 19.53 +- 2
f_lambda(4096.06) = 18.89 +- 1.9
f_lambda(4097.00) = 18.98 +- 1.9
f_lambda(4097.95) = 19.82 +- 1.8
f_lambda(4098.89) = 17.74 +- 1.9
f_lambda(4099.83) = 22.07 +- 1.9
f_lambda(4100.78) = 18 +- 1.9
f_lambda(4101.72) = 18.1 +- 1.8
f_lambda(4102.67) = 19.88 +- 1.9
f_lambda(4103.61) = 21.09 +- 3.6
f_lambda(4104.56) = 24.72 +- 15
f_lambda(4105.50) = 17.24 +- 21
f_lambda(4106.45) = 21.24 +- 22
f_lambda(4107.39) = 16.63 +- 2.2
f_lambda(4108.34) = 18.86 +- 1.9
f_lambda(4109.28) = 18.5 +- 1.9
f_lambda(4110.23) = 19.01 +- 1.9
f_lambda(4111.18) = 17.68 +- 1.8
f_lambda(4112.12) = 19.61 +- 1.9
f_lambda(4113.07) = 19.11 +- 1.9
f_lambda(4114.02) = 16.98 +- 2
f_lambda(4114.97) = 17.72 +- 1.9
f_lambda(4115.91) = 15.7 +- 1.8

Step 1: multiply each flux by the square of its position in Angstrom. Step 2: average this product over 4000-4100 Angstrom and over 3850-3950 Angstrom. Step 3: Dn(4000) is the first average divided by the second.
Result 1.92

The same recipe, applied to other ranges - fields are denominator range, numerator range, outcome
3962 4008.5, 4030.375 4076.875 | 1.38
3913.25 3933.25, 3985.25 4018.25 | 1.69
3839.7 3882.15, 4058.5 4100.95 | 2.16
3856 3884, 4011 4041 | 2.06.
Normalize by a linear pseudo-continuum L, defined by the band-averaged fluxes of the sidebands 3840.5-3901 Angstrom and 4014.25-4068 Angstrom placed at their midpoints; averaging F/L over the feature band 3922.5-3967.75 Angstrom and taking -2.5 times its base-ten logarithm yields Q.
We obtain 0.36 mag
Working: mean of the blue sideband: 10.3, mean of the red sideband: 19.2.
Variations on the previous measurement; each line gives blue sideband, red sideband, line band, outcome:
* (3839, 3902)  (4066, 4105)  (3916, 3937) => 0.231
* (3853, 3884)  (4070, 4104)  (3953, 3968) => 0.175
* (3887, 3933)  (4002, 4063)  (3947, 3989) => 0.281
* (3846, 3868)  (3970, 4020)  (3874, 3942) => 0.082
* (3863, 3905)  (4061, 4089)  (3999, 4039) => -0.170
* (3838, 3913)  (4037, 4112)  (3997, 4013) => -0.163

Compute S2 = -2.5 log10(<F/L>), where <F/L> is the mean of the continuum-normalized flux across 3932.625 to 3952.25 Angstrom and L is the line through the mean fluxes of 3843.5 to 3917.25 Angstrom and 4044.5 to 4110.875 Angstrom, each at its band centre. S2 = 0.41 mag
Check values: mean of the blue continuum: 11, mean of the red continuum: 19.1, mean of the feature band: 9.3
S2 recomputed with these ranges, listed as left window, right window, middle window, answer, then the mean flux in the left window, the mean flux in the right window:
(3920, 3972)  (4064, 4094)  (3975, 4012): -0.22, 10.2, 18.9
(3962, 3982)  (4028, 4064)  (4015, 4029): -0.25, 9.71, 19.1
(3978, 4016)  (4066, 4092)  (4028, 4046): -0.07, 17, 18.8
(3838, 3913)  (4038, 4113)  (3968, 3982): 0.46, 10.8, 19.1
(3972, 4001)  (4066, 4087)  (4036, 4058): -0.09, 14.6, 18.6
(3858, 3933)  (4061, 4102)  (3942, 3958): 0.12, 11.3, 19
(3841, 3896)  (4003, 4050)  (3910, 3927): -0.01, 10.1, 19.3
